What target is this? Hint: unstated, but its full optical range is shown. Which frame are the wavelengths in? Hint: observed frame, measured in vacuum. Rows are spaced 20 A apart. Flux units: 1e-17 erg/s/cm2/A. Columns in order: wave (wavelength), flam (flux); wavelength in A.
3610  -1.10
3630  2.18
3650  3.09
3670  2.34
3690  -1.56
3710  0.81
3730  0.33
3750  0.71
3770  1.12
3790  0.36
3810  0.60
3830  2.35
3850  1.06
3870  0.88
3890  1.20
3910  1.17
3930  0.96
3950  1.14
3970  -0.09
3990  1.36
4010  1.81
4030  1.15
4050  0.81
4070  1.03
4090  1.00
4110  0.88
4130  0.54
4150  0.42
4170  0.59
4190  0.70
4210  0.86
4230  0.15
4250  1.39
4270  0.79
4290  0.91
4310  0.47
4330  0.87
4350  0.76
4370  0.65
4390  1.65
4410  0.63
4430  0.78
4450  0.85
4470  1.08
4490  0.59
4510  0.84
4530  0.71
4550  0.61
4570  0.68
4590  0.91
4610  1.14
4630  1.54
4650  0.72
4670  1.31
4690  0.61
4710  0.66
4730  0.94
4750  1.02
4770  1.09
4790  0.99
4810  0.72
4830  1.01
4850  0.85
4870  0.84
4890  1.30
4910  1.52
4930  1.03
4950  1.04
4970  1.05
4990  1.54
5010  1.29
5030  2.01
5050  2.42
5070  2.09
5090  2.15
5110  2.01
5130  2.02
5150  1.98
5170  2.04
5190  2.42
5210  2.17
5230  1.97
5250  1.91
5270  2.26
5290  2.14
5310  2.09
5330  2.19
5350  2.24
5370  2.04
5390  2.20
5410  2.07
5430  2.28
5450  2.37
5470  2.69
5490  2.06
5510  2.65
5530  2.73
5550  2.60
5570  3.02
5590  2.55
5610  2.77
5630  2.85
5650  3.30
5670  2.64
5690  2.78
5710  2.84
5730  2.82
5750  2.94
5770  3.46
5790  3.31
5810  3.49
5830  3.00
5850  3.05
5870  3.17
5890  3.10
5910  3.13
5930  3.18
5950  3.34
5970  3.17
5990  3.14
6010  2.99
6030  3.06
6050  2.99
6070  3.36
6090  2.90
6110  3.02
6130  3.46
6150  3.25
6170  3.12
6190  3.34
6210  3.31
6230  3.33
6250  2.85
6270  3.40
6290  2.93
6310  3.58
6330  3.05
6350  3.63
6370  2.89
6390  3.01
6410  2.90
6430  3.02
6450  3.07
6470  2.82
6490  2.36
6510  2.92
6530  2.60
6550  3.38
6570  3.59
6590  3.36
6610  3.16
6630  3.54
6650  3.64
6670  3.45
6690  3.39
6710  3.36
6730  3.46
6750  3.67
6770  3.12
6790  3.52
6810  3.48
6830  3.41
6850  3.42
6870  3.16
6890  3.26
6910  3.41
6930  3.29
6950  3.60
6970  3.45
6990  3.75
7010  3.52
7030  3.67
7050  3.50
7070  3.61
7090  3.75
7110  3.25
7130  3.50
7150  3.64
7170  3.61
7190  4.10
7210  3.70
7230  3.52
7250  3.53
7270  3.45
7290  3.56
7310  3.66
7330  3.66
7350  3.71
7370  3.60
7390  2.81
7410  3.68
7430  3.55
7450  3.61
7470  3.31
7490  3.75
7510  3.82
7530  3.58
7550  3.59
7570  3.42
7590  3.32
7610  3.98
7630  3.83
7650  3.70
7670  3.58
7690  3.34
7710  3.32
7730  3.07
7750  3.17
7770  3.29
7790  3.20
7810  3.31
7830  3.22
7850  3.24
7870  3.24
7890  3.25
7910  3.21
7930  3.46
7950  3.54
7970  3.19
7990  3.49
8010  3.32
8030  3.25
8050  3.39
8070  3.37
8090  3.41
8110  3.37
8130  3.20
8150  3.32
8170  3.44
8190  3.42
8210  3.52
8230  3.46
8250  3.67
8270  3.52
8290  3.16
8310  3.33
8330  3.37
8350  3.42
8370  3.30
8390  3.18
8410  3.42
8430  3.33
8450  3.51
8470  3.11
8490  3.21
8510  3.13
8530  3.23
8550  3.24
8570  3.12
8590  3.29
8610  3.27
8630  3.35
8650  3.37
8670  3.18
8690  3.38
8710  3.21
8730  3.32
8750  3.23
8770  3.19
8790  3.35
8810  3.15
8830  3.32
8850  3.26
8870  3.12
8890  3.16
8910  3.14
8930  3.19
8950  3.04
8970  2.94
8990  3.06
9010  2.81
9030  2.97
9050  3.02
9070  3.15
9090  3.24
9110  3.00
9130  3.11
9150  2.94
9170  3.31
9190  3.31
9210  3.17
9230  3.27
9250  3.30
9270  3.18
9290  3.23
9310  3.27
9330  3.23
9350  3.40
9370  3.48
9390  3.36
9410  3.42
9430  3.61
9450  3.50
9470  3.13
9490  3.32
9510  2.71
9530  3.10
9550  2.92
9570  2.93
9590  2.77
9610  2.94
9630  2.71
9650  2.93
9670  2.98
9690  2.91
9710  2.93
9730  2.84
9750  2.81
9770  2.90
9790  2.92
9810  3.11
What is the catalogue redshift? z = 0.25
